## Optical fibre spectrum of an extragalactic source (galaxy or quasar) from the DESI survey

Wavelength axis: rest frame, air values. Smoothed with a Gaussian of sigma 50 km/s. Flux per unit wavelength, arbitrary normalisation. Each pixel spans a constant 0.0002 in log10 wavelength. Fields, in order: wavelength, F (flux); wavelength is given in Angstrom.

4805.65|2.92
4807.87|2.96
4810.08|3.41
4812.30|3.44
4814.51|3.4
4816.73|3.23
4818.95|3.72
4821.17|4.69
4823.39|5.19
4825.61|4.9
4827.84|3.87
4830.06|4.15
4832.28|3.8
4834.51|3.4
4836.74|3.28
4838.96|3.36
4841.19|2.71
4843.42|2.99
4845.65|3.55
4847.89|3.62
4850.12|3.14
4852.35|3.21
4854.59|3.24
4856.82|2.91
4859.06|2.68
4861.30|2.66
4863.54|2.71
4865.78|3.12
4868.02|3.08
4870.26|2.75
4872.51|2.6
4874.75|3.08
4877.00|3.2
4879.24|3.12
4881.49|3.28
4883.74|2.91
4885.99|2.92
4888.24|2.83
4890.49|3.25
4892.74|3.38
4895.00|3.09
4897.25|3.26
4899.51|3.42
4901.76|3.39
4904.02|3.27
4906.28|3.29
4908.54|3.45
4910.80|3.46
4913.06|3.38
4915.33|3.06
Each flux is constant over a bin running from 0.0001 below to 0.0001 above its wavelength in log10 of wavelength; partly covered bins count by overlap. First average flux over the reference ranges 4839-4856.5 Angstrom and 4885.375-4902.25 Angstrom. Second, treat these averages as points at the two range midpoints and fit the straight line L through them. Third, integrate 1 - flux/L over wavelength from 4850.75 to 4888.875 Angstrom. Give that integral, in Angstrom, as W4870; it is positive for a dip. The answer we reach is 2.82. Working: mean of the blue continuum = 3.2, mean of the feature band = 2.96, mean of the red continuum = 3.19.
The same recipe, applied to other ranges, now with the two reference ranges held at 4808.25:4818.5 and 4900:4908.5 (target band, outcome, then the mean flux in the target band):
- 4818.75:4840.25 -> -4.3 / 4.04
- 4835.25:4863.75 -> 2.2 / 3.1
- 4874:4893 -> 1.4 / 3.1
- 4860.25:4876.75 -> 2.3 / 2.88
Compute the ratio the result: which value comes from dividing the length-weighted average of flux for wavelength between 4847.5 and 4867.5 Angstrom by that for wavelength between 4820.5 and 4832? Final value 0.67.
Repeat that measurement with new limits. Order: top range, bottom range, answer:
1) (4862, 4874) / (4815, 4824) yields 0.70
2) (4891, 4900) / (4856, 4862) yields 1.19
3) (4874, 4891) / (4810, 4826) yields 0.77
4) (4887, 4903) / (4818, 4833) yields 0.74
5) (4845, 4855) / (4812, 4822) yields 0.91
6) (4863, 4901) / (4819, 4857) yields 0.84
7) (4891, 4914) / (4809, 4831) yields 0.83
